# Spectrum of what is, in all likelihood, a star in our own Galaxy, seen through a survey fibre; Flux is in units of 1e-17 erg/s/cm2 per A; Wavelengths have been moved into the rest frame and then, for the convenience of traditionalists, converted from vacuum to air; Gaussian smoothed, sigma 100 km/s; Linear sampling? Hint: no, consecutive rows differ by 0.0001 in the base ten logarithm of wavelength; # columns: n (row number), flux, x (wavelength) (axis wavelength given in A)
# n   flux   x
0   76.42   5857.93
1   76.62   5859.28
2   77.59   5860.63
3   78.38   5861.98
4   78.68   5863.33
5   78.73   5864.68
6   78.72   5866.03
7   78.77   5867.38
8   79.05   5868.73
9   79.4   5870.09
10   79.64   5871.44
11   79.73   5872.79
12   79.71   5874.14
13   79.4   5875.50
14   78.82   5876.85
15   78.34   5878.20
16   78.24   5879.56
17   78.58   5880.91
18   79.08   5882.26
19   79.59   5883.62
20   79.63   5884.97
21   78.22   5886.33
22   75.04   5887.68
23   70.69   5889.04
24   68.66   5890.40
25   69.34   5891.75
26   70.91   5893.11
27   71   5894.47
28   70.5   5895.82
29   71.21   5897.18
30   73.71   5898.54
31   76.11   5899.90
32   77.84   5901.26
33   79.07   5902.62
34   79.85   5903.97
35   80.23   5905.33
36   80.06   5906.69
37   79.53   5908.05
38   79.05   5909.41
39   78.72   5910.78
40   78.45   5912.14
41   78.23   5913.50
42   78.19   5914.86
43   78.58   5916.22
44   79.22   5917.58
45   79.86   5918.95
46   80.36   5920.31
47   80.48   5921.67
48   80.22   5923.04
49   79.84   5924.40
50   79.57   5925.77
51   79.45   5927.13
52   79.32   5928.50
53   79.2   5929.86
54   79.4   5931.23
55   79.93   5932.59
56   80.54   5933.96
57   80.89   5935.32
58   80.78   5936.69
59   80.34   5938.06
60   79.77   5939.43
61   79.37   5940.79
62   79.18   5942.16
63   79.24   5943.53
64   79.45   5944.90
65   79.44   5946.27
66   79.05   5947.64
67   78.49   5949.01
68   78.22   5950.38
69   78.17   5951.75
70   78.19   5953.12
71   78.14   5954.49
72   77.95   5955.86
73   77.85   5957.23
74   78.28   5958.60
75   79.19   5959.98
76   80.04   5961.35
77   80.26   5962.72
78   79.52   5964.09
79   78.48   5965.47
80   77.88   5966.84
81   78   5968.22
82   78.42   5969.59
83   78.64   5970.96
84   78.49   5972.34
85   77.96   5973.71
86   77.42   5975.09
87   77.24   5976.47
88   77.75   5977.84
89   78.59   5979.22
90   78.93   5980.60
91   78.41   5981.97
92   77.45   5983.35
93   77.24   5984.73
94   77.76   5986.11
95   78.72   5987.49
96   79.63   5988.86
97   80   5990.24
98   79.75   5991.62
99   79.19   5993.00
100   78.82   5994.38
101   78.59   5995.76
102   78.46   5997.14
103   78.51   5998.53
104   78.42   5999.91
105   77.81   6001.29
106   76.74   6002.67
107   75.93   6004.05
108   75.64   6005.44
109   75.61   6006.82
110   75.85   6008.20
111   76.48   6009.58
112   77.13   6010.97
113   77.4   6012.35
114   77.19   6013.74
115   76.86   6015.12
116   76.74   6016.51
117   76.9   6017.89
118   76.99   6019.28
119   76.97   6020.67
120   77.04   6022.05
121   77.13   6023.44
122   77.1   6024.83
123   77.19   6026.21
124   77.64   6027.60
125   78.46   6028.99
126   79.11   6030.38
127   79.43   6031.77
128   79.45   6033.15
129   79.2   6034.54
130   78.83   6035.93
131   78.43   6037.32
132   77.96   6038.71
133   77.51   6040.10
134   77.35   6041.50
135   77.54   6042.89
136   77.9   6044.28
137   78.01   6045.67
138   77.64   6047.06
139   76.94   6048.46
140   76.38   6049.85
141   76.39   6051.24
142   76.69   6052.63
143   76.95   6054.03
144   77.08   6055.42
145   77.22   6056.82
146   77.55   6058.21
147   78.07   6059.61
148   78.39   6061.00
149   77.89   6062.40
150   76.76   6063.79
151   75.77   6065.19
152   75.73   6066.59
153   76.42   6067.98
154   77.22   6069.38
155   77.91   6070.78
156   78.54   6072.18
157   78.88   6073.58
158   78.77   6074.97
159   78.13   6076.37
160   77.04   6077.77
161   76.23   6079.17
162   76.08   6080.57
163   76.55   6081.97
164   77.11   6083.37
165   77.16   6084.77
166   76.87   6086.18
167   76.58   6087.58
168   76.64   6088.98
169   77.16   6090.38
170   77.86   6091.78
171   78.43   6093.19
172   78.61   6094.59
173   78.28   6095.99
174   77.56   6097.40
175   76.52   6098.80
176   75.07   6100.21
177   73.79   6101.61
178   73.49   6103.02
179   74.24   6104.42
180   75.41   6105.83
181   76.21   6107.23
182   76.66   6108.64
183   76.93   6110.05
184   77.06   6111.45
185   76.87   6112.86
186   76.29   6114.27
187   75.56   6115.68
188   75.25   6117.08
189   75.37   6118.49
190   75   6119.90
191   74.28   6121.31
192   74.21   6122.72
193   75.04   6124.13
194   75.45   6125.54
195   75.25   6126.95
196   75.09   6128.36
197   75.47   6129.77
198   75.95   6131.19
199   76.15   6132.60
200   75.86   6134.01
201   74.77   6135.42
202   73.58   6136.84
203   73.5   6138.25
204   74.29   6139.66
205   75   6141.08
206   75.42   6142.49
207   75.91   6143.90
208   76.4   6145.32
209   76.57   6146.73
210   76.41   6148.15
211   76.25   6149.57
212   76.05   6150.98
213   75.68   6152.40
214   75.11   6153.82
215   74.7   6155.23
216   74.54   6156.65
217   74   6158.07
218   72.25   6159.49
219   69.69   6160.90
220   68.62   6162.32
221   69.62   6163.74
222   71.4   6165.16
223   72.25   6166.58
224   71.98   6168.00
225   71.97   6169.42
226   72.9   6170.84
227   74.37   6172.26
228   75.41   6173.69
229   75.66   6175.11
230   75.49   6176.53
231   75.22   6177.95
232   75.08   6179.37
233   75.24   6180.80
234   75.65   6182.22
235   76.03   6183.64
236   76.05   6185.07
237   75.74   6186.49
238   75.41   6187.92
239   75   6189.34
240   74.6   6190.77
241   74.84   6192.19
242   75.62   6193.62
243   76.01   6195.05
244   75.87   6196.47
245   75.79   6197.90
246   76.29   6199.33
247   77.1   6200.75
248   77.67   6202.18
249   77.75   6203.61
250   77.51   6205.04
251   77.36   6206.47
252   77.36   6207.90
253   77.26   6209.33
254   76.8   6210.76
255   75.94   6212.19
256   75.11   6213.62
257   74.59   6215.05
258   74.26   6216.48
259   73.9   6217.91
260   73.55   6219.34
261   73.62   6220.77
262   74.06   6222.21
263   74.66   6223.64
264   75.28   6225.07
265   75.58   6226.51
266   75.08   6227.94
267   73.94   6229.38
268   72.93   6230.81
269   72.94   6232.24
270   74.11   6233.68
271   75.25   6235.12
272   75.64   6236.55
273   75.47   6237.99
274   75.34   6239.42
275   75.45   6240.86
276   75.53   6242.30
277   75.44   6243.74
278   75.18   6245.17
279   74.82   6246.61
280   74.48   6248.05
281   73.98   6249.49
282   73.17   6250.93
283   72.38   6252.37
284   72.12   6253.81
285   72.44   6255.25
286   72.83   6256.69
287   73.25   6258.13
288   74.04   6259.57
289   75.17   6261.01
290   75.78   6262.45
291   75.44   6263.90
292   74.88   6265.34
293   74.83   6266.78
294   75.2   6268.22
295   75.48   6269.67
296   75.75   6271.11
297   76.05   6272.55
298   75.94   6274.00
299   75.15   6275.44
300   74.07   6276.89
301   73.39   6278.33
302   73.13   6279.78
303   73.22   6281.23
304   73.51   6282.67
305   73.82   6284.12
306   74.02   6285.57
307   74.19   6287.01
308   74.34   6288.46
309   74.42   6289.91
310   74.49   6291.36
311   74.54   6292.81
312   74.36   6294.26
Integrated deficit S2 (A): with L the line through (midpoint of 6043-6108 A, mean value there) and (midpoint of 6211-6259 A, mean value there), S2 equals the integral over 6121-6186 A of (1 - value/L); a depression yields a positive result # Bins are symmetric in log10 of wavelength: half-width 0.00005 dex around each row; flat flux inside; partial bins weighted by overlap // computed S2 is 1.0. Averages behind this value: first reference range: 77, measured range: 74.5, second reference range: 74.3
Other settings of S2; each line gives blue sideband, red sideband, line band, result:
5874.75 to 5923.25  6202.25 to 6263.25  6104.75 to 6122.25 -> -0.1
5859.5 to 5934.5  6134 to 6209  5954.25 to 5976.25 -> -0.4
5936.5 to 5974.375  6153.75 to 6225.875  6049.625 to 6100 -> -0.3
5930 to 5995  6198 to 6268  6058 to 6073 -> 0.0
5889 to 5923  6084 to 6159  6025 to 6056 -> -0.7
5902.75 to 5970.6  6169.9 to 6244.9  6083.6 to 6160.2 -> 0.9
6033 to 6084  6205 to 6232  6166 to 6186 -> 0.3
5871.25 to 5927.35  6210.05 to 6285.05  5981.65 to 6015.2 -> -0.5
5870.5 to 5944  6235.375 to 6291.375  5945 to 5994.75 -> -0.8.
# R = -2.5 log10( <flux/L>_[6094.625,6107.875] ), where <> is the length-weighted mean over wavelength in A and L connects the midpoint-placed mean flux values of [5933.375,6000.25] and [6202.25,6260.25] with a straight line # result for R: 0.01 mag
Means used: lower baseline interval 78.8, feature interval 75.8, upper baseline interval 74.8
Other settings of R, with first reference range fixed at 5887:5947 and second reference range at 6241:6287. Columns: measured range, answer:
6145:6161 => 0.01 mag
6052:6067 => -0.01 mag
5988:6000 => -0.03 mag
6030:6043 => -0.03 mag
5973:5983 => -0.01 mag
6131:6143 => 0.01 mag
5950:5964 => -0.02 mag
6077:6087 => -0.01 mag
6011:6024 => 0.00 mag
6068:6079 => -0.02 mag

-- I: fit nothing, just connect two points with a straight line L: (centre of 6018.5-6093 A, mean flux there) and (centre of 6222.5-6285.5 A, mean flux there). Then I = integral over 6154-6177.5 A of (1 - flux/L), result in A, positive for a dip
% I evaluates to 0.9 A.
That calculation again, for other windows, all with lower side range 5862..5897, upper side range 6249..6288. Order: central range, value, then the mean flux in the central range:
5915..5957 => -1.7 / 79.4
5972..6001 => -0.9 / 78.4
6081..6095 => -0.4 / 77.2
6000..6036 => -0.7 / 77.3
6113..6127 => 0.0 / 75.2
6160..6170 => 0.5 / 70.8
